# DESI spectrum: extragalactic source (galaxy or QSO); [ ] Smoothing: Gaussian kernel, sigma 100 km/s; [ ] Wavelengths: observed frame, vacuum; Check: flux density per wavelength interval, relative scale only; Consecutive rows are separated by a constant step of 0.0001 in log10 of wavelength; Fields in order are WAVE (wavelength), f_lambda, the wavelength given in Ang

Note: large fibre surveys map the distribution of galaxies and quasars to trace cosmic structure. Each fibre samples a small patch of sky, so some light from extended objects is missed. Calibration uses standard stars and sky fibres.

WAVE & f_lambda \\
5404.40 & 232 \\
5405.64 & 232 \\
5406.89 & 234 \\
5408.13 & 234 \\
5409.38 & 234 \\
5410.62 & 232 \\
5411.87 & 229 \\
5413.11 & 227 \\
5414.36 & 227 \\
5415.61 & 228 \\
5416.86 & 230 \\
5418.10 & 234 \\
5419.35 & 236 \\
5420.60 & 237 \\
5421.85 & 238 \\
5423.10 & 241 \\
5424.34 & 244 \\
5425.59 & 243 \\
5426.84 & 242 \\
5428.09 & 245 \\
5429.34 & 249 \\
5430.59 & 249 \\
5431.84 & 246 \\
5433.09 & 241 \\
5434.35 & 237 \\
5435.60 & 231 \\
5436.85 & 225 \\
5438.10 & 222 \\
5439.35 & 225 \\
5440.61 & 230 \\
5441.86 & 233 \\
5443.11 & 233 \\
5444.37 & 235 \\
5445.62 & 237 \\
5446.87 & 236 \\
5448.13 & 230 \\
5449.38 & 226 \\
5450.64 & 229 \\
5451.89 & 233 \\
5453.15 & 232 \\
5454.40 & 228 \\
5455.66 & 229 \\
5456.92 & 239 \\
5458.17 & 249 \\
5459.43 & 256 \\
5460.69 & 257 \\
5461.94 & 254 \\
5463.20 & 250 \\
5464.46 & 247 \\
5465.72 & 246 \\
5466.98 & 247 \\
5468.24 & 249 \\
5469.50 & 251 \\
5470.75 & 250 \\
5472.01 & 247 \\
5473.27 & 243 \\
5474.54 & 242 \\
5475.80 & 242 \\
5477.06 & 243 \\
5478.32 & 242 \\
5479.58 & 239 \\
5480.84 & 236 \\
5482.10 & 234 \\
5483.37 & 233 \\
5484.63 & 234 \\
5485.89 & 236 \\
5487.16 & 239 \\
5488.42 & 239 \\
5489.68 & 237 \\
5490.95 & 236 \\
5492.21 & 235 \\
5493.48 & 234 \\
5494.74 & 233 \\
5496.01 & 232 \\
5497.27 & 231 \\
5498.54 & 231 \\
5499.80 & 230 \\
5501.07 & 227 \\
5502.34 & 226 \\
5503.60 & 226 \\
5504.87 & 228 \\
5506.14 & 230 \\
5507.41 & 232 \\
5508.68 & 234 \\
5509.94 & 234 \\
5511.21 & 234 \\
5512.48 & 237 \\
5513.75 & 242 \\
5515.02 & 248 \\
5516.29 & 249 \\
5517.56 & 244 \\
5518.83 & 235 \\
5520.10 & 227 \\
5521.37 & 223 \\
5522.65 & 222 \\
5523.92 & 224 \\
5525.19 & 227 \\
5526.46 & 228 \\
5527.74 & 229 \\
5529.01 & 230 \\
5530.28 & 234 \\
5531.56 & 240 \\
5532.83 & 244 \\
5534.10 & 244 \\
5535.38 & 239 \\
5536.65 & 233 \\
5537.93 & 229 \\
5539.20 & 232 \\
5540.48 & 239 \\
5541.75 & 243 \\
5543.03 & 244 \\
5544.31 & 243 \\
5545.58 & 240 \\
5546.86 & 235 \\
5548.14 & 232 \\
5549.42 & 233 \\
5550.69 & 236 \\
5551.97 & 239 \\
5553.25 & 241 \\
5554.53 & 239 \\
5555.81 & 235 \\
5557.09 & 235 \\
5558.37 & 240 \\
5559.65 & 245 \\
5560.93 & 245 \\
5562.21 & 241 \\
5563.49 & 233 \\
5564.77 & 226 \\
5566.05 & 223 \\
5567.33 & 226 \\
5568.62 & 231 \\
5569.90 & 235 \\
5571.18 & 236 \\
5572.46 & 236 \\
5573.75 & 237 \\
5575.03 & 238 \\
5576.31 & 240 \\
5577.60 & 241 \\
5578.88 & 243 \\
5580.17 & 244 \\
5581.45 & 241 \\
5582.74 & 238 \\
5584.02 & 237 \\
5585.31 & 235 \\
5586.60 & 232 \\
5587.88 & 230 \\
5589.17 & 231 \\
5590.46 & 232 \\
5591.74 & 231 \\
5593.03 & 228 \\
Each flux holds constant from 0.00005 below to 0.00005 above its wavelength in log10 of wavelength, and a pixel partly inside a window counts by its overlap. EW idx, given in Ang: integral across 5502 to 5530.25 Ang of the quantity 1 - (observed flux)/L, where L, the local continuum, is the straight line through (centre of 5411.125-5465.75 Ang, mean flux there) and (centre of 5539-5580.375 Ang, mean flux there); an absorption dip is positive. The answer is 0.6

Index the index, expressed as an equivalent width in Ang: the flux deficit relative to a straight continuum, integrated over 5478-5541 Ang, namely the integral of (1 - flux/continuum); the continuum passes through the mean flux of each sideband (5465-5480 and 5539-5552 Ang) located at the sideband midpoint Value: 2.0 Ang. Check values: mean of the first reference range 245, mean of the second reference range 238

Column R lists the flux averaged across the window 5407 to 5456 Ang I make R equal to 234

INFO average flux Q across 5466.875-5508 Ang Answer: 237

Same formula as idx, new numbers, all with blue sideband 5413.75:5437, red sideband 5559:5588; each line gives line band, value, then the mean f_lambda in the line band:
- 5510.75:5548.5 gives 0.2 Ang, 236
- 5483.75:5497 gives 0.1 Ang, 235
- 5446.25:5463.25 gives -0.1 Ang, 239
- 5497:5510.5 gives 0.4 Ang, 230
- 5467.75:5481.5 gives -0.4 Ang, 244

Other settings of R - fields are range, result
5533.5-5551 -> 237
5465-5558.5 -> 236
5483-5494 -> 236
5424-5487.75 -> 239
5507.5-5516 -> 238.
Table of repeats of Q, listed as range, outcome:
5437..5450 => 231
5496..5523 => 233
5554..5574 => 235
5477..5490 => 237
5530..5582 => 237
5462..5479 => 246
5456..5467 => 249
